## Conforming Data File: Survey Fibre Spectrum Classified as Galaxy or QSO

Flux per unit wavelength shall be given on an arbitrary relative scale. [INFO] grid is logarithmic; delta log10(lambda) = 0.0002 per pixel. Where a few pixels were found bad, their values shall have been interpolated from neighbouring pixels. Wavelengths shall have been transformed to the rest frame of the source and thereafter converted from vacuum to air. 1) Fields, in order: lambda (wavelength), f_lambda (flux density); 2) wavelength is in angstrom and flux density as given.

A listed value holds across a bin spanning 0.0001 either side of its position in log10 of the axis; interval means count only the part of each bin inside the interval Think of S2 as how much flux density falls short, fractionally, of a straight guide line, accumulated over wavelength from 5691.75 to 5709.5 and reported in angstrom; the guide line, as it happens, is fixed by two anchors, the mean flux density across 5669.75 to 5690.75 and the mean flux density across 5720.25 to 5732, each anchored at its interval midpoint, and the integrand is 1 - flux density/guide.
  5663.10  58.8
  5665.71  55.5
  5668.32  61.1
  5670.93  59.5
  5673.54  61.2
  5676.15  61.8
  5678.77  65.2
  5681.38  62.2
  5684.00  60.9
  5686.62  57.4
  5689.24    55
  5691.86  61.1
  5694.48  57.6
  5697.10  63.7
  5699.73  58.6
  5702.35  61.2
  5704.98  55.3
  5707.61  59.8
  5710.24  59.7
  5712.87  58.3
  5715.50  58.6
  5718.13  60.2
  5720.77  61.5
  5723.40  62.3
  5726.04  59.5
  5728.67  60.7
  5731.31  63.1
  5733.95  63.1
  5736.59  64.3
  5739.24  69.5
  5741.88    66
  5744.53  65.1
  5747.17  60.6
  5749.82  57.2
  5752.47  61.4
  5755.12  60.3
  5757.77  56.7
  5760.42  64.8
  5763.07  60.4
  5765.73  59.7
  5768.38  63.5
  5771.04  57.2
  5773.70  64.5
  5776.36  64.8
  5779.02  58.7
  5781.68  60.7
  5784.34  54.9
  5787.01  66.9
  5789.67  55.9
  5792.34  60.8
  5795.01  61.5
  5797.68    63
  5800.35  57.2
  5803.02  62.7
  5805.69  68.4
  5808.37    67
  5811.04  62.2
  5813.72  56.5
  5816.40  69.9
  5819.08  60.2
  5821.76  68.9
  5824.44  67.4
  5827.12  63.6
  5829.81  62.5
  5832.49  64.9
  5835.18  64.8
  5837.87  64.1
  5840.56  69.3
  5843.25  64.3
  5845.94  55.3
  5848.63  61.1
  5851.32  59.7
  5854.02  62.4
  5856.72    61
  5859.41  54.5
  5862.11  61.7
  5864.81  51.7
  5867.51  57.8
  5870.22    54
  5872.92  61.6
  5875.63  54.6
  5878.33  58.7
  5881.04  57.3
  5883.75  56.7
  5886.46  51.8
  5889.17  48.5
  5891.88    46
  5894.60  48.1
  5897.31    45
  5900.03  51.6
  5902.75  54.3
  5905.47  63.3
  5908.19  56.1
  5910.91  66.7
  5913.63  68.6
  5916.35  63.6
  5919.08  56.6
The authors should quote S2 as 0.38 angstrom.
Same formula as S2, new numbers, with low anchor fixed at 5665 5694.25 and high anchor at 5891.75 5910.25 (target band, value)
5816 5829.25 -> -2.4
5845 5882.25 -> -2.6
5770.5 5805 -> -2.6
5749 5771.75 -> -1.1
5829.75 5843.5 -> -2.5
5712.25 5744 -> -2.1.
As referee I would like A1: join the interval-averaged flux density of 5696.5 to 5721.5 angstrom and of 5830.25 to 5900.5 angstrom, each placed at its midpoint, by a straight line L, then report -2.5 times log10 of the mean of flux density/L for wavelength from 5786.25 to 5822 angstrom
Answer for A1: -0.08 mag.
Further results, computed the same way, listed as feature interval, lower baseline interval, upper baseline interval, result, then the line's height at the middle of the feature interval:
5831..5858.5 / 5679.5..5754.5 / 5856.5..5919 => -0.09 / 57.3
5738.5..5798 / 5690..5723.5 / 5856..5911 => -0.06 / 58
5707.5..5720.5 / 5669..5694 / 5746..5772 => 0.02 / 60.3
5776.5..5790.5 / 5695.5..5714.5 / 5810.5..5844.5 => 0.05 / 62.7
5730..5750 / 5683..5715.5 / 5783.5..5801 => -0.08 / 59.6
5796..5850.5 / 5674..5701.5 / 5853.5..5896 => -0.13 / 56.7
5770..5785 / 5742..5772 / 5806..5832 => 0.03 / 62.1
